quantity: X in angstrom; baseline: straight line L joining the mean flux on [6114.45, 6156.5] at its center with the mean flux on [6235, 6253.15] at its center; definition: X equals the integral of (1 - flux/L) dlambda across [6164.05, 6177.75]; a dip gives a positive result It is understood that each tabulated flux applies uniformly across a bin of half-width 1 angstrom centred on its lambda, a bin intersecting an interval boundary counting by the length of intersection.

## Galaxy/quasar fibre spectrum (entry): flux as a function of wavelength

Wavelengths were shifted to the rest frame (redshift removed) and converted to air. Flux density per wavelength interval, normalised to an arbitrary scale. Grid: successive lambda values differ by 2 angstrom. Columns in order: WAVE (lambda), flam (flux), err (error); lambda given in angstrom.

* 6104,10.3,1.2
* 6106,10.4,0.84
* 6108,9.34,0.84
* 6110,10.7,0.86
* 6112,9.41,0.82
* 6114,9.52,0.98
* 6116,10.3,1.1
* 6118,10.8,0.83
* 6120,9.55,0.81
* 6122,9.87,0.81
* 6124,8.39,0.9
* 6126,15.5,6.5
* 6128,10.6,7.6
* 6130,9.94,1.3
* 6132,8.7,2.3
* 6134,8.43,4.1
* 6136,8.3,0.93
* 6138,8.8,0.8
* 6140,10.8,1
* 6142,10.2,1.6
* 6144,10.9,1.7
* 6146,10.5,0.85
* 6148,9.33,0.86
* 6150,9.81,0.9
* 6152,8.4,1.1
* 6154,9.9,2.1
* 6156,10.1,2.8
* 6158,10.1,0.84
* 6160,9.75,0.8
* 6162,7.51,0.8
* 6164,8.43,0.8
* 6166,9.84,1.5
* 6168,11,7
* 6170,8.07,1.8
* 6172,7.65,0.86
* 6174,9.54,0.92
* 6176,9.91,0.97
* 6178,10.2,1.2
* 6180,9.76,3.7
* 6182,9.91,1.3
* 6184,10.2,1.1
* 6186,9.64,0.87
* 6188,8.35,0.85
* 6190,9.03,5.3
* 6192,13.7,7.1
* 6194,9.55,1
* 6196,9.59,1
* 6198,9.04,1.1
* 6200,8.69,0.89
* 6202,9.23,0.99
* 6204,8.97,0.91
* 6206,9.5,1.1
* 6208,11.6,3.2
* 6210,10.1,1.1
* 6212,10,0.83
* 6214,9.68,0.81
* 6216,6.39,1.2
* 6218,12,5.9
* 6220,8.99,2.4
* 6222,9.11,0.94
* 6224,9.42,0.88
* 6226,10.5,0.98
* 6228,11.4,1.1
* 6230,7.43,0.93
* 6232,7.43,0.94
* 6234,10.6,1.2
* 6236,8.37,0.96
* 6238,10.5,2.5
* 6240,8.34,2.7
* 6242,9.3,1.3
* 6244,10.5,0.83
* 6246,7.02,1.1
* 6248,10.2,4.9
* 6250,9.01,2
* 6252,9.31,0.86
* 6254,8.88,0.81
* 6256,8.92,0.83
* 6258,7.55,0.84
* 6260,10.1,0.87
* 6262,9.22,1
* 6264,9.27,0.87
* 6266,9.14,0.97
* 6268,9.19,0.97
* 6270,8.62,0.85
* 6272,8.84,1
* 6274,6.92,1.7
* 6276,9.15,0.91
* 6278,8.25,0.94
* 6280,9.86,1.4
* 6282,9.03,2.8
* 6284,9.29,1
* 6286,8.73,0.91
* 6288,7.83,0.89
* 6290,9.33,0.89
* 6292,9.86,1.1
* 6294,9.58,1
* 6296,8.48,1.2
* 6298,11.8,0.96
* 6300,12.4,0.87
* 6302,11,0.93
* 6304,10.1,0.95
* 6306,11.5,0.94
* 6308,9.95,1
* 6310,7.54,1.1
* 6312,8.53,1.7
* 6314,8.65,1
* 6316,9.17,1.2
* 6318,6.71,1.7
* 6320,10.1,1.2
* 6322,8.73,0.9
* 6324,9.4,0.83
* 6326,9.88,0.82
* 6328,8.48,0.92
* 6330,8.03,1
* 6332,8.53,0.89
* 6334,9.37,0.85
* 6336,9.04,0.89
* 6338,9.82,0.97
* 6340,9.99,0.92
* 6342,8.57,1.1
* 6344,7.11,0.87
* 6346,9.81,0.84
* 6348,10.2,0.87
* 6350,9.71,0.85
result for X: 0.5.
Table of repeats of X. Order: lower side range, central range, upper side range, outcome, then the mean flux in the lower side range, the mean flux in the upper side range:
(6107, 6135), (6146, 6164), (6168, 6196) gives 0.90 angstrom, 10.1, 9.7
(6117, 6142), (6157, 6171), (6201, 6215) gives 0.97 angstrom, 9.98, 9.87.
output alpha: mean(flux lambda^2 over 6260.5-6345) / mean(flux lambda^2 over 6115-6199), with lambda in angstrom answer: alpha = 1.0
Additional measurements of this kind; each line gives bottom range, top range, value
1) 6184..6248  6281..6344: 1.01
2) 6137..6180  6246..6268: 0.98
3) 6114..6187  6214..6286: 0.96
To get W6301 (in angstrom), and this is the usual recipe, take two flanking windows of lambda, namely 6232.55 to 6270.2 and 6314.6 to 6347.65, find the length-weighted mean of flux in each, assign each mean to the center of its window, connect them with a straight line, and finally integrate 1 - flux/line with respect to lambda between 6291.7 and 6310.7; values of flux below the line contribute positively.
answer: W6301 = -2.64 angstrom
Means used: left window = 9.15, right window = 8.94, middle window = 10.3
